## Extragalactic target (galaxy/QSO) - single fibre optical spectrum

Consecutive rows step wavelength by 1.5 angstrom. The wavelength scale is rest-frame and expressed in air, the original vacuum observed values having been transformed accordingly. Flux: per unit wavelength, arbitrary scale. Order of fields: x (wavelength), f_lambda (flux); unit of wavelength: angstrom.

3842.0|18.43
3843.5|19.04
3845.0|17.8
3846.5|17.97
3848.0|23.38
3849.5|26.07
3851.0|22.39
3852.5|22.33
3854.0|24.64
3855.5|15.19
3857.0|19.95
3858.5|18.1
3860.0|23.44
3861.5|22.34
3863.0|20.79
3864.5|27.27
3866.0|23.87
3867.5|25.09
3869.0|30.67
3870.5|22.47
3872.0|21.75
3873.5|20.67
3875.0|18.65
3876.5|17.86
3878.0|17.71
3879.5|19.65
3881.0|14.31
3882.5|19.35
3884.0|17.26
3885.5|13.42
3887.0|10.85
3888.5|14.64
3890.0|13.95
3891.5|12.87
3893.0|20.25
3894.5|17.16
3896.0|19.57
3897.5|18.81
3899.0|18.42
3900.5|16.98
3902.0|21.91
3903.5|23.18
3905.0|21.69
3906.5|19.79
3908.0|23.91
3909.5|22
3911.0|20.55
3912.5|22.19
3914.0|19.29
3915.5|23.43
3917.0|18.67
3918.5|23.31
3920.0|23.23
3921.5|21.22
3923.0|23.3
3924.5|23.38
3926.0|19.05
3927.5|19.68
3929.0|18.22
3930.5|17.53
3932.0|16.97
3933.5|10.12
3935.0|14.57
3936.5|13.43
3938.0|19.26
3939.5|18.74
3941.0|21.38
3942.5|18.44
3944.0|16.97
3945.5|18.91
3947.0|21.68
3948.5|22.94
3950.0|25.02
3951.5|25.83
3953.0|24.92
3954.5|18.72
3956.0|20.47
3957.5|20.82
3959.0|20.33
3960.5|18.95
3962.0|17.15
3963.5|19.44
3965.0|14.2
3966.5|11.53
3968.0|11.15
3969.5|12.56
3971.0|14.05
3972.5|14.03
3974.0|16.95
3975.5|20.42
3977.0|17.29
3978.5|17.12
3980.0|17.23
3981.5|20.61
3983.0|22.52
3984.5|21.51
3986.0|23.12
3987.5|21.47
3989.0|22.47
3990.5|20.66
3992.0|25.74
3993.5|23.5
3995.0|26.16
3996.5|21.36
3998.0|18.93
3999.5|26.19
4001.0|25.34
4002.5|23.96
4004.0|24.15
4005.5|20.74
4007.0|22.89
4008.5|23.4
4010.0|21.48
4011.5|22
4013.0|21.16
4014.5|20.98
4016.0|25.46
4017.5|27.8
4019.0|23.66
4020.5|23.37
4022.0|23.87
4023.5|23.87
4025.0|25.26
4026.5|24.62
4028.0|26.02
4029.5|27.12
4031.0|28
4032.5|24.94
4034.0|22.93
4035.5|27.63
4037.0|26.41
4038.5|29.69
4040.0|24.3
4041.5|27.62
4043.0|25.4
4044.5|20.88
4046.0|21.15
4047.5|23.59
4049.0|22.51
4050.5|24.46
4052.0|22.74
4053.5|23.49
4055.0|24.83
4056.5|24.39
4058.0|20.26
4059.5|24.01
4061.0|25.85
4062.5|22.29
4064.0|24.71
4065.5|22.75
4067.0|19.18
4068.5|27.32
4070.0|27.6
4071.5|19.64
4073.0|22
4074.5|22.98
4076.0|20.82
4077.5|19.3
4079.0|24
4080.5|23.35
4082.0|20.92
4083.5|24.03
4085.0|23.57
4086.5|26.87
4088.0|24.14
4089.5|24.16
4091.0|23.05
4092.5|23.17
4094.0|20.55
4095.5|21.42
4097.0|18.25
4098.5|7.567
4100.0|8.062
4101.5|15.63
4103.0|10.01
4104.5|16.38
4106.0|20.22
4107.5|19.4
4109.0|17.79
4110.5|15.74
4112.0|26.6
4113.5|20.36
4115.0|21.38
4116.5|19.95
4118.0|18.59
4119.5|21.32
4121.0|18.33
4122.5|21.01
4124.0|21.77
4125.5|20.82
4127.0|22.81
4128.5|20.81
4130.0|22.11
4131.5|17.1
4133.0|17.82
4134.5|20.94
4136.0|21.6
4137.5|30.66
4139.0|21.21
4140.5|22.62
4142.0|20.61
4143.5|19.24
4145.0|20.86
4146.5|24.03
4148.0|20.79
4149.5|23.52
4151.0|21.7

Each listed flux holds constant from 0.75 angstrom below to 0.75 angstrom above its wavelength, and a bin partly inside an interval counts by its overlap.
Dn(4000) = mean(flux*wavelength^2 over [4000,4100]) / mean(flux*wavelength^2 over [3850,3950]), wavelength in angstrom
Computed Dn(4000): 1.27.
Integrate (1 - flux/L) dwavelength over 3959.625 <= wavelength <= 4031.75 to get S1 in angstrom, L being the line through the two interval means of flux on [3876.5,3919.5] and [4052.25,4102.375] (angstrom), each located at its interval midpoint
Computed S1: -2.9 angstrom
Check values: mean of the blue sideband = 18.8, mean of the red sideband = 21.8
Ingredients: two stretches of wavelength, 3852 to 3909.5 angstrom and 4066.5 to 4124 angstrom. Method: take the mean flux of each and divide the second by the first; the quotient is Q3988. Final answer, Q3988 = 1.0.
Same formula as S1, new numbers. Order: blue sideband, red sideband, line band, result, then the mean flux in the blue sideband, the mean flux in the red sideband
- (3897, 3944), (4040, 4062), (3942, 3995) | 4.20 angstrom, 19.7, 23.7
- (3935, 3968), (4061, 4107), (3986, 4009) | -3.91 angstrom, 19.2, 20.9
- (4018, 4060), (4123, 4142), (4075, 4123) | 5.96 angstrom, 24.6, 21.6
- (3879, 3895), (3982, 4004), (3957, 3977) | 4.69 angstrom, 15.7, 23.1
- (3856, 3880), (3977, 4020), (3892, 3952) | 5.79 angstrom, 21.8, 22.5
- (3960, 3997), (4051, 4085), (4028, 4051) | -3.68 angstrom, 18.8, 23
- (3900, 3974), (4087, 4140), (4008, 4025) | -3.44 angstrom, 19.3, 19.8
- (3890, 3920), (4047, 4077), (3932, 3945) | 2.58 angstrom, 20.1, 23.2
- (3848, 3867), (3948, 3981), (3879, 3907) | 4.49 angstrom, 22.3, 18.2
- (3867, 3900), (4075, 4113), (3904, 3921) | -2.83 angstrom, 18.4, 19.8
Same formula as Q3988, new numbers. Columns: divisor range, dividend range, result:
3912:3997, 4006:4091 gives 1.22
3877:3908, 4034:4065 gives 1.37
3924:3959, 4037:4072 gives 1.23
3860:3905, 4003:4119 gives 1.15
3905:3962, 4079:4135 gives 0.99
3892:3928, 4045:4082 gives 1.10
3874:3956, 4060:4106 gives 1.09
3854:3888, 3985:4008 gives 1.15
